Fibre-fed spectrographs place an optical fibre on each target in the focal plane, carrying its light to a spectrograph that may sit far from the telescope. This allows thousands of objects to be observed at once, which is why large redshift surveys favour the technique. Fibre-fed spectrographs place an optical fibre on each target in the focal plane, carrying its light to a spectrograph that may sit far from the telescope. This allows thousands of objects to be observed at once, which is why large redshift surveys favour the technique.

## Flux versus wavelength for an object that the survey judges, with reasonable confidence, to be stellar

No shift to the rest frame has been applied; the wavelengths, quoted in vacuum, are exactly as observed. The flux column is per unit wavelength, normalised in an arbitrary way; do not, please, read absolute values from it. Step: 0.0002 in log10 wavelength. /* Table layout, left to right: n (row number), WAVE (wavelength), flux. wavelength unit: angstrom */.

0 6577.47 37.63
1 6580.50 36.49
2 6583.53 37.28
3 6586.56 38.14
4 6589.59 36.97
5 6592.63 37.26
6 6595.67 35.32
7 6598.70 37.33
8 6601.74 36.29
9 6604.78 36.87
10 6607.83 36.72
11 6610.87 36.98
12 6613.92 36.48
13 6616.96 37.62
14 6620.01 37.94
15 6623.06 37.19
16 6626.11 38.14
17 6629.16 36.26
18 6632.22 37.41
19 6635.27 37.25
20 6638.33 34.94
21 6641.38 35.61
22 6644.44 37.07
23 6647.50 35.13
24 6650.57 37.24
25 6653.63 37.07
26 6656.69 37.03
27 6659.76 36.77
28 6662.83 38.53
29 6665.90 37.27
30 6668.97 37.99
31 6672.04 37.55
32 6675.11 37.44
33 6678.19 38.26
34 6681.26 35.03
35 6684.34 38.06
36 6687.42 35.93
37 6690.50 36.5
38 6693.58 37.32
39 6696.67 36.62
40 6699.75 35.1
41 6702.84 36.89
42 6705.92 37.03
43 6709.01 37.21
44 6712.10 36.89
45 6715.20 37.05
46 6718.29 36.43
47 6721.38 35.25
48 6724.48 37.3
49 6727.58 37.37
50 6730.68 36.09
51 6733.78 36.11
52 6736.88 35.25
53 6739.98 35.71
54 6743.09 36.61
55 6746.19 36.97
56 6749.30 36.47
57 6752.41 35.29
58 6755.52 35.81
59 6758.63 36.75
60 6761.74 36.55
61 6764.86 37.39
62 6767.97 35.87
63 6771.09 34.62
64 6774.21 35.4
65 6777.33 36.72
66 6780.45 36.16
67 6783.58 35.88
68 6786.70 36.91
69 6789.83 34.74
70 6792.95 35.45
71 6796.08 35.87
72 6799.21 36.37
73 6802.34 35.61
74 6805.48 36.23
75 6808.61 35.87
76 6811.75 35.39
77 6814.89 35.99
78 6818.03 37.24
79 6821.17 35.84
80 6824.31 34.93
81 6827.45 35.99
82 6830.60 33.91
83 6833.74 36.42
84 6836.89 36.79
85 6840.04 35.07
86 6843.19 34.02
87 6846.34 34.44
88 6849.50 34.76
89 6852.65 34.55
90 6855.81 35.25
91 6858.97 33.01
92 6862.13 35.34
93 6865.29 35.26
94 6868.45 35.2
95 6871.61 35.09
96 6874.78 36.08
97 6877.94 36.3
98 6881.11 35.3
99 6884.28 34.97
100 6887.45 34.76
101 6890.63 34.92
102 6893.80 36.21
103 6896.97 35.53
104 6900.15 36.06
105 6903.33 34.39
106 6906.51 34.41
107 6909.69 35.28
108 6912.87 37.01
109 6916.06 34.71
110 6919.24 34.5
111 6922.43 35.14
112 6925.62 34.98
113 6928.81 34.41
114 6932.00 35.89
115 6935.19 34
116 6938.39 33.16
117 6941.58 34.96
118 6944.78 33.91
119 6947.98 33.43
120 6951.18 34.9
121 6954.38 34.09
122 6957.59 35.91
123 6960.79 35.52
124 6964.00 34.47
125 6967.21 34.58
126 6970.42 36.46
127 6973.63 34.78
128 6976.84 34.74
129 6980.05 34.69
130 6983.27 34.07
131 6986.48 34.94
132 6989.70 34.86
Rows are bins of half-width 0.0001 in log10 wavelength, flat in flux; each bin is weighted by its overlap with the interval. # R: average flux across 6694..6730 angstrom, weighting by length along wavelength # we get 36.6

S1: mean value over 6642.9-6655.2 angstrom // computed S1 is 36.6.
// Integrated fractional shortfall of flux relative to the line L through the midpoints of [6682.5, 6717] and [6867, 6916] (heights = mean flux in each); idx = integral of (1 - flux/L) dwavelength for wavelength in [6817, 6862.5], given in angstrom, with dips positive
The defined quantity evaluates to 0.81 angstrom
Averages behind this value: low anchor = 36.8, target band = 35.1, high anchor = 35.4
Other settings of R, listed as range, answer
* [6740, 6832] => 36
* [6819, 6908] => 35.2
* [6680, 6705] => 36.5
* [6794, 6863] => 35.4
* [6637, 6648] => 35.8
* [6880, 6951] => 34.9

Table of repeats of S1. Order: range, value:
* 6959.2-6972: 35.2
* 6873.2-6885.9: 35.7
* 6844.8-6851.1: 34.6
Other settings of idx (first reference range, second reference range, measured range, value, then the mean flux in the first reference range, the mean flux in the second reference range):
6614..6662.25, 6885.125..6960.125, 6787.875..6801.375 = 0.05 angstrom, 36.9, 34.9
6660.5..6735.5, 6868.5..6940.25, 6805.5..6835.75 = 0.06 angstrom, 36.9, 35.1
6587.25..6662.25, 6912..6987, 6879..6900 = -0.12 angstrom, 36.8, 34.8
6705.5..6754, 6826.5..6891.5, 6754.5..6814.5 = -0.19 angstrom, 36.4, 35.1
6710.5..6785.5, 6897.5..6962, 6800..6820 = -0.17 angstrom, 36.2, 34.8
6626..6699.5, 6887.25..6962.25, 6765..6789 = 0.03 angstrom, 36.9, 34.9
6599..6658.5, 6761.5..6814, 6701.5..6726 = -0.28 angstrom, 36.8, 35.9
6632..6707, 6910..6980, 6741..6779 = -0.02 angstrom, 36.8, 34.8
